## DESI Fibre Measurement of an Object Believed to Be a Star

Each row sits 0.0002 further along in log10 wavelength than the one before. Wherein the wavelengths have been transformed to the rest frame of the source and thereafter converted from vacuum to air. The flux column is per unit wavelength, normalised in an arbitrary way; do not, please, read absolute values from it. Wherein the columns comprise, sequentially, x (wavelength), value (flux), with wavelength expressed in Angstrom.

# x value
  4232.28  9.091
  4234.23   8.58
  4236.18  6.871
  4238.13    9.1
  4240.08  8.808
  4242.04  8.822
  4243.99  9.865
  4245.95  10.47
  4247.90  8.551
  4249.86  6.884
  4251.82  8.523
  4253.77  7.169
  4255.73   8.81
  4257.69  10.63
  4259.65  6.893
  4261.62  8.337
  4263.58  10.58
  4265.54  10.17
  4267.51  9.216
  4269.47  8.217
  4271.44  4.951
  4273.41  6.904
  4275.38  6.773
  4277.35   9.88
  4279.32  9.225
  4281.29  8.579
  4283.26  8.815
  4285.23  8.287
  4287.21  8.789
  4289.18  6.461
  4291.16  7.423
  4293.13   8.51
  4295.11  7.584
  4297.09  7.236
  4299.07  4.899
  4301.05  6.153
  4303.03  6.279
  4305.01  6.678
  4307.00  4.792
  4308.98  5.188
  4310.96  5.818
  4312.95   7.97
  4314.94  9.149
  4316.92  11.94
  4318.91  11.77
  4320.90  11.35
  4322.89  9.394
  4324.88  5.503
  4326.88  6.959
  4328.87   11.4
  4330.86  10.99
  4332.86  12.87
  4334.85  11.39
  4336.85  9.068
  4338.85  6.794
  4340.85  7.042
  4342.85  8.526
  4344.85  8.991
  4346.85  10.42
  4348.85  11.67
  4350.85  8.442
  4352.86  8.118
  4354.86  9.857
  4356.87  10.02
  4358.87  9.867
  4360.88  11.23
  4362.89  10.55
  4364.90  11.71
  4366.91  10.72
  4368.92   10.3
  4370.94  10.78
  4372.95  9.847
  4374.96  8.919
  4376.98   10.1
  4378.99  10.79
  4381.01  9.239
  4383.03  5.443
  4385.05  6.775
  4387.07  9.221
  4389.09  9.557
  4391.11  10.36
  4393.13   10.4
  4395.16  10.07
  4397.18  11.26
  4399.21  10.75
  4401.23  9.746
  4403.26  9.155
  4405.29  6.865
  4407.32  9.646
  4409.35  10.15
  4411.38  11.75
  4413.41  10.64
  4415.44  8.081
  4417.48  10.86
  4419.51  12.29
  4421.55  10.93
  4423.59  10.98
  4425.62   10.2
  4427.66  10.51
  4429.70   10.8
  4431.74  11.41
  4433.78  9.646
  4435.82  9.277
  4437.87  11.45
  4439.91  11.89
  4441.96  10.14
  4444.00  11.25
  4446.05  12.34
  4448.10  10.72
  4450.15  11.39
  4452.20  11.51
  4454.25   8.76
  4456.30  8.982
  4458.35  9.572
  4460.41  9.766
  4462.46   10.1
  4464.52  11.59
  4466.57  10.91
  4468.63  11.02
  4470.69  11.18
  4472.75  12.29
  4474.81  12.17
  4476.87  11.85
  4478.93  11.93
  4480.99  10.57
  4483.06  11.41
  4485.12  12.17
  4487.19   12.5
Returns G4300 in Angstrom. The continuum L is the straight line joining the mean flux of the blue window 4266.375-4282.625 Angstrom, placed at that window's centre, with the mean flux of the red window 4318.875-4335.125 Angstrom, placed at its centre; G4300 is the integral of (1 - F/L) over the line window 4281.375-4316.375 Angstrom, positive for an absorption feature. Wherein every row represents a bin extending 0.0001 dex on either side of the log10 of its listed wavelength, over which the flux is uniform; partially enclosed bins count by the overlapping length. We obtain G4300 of 6.9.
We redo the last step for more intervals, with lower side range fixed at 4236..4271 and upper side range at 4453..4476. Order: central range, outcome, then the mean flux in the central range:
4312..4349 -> -0.7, 9.6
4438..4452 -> -1.2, 11.3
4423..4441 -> -0.6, 10.7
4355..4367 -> -1.1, 10.6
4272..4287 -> 1.2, 8.28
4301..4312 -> 4.1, 5.8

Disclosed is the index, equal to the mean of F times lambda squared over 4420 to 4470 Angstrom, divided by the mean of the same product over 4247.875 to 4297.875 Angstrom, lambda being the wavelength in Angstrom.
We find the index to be 1.4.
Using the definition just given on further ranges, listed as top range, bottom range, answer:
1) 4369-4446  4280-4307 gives 1.46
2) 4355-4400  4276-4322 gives 1.29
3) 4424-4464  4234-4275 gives 1.36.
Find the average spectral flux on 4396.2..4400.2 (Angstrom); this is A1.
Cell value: 11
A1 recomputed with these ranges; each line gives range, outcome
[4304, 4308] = 5.73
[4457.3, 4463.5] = 9.81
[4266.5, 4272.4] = 7.48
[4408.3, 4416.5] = 10.2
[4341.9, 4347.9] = 9.35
